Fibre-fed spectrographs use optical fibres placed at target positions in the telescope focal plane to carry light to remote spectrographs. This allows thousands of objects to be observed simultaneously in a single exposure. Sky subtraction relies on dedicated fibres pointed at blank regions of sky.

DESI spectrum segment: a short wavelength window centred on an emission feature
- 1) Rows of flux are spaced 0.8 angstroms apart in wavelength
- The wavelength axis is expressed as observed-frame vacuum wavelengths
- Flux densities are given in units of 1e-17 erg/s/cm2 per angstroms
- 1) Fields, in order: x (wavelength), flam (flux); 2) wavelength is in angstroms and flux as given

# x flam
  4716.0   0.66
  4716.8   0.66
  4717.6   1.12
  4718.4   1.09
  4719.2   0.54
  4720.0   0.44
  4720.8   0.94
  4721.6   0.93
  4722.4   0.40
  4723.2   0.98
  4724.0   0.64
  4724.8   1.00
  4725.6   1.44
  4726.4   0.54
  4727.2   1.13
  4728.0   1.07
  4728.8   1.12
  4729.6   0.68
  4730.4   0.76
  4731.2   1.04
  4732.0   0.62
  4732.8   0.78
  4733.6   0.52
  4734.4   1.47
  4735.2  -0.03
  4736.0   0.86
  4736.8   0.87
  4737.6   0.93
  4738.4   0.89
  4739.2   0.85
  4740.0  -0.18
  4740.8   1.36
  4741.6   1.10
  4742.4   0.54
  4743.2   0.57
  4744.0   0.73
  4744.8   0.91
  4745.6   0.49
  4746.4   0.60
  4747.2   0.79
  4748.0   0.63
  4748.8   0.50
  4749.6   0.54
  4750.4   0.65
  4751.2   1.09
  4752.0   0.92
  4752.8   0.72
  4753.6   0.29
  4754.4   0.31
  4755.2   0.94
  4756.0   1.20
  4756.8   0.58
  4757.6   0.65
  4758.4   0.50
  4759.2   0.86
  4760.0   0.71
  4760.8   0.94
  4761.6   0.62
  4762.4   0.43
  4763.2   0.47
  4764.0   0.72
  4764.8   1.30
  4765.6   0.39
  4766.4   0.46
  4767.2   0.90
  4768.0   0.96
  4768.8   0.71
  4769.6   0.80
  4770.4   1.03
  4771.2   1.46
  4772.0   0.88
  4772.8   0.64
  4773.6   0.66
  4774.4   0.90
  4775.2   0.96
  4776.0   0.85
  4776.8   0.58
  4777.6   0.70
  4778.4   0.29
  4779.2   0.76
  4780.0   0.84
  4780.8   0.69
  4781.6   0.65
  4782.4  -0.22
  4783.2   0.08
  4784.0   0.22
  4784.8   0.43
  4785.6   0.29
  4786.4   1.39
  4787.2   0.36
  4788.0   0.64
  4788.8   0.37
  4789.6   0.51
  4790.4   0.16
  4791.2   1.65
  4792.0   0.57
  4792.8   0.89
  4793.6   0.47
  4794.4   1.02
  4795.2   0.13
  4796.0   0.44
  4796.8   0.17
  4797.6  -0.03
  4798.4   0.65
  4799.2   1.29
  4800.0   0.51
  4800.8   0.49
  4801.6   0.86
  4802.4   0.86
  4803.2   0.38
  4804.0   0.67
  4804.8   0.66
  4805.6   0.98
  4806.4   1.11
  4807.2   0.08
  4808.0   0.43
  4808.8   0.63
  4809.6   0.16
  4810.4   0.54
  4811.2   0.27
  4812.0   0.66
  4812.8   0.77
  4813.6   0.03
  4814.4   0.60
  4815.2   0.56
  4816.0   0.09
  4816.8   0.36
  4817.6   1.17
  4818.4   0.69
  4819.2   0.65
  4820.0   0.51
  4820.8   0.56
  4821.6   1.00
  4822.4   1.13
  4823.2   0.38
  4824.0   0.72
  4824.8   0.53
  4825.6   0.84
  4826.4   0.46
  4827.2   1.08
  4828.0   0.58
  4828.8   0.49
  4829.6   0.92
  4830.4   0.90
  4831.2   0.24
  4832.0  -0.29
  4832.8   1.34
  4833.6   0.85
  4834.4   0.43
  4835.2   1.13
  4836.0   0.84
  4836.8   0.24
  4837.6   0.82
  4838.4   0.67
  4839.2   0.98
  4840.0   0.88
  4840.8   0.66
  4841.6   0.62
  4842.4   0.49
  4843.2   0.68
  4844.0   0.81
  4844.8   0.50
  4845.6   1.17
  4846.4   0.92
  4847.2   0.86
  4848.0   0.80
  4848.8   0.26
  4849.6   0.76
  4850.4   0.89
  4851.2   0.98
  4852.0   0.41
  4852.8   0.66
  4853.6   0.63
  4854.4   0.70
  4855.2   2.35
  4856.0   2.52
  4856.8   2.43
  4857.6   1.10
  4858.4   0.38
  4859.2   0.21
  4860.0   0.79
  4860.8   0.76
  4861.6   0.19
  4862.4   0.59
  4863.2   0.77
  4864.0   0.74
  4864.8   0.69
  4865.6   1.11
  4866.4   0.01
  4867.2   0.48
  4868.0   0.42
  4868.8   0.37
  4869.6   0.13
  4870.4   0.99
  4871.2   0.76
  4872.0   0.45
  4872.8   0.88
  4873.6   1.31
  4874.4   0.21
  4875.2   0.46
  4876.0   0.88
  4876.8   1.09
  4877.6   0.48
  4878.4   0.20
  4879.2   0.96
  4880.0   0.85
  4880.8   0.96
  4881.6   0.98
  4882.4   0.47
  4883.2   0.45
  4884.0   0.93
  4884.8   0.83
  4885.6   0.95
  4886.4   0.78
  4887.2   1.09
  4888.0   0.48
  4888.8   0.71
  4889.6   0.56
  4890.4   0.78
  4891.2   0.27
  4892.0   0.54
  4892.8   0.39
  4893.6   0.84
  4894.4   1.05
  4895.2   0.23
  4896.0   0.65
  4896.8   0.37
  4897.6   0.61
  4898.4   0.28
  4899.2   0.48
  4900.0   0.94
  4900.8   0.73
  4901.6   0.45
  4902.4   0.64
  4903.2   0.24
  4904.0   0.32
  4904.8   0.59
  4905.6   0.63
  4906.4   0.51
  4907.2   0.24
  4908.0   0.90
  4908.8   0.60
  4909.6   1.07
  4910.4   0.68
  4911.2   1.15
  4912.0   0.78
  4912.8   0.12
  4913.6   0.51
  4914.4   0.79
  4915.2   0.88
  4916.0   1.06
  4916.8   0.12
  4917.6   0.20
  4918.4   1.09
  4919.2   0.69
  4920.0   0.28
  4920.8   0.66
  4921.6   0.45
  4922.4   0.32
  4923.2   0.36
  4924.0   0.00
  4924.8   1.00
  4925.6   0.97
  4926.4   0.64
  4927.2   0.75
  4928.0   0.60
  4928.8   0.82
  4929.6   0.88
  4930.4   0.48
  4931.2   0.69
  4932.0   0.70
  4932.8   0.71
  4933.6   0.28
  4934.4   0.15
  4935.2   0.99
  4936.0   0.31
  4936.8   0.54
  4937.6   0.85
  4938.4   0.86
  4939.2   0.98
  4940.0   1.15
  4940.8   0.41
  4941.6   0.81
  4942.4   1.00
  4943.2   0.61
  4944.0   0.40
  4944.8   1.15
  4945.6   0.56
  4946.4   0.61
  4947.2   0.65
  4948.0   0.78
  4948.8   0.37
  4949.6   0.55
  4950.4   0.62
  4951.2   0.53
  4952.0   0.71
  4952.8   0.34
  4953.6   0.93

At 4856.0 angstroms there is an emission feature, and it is H-gamma 4340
